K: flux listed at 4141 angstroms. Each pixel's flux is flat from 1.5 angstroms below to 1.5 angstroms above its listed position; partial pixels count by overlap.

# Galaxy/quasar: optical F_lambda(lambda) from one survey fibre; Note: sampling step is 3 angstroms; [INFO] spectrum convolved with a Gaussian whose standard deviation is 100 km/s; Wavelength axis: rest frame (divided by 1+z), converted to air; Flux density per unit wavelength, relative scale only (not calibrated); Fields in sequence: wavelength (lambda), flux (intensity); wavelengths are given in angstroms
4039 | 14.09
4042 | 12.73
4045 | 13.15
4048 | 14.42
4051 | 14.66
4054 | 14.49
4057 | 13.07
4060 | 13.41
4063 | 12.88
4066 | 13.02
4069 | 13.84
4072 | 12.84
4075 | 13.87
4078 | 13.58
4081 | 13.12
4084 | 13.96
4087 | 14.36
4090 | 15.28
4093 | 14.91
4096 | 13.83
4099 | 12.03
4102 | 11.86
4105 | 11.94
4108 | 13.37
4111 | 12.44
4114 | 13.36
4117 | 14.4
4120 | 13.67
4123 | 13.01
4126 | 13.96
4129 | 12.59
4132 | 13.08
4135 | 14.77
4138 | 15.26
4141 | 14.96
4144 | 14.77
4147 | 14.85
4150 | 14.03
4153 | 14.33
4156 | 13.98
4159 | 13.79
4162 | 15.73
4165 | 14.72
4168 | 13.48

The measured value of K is 14.96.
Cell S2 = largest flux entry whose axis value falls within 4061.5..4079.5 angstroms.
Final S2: 13.87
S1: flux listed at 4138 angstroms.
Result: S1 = 15.26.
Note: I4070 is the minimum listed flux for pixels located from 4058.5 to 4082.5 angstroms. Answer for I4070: 12.84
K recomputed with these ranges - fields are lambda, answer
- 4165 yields 14.72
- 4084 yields 13.96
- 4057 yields 13.07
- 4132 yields 13.08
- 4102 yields 11.86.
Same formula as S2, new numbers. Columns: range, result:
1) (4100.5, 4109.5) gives 13.37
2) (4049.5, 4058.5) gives 14.66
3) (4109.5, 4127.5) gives 14.4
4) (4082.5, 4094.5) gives 15.28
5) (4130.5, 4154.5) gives 15.26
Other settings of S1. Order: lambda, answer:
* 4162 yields 15.73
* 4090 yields 15.28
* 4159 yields 13.79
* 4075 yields 13.87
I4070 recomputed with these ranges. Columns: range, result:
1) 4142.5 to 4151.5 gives 14.03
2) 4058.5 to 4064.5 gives 12.88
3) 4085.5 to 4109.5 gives 11.86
